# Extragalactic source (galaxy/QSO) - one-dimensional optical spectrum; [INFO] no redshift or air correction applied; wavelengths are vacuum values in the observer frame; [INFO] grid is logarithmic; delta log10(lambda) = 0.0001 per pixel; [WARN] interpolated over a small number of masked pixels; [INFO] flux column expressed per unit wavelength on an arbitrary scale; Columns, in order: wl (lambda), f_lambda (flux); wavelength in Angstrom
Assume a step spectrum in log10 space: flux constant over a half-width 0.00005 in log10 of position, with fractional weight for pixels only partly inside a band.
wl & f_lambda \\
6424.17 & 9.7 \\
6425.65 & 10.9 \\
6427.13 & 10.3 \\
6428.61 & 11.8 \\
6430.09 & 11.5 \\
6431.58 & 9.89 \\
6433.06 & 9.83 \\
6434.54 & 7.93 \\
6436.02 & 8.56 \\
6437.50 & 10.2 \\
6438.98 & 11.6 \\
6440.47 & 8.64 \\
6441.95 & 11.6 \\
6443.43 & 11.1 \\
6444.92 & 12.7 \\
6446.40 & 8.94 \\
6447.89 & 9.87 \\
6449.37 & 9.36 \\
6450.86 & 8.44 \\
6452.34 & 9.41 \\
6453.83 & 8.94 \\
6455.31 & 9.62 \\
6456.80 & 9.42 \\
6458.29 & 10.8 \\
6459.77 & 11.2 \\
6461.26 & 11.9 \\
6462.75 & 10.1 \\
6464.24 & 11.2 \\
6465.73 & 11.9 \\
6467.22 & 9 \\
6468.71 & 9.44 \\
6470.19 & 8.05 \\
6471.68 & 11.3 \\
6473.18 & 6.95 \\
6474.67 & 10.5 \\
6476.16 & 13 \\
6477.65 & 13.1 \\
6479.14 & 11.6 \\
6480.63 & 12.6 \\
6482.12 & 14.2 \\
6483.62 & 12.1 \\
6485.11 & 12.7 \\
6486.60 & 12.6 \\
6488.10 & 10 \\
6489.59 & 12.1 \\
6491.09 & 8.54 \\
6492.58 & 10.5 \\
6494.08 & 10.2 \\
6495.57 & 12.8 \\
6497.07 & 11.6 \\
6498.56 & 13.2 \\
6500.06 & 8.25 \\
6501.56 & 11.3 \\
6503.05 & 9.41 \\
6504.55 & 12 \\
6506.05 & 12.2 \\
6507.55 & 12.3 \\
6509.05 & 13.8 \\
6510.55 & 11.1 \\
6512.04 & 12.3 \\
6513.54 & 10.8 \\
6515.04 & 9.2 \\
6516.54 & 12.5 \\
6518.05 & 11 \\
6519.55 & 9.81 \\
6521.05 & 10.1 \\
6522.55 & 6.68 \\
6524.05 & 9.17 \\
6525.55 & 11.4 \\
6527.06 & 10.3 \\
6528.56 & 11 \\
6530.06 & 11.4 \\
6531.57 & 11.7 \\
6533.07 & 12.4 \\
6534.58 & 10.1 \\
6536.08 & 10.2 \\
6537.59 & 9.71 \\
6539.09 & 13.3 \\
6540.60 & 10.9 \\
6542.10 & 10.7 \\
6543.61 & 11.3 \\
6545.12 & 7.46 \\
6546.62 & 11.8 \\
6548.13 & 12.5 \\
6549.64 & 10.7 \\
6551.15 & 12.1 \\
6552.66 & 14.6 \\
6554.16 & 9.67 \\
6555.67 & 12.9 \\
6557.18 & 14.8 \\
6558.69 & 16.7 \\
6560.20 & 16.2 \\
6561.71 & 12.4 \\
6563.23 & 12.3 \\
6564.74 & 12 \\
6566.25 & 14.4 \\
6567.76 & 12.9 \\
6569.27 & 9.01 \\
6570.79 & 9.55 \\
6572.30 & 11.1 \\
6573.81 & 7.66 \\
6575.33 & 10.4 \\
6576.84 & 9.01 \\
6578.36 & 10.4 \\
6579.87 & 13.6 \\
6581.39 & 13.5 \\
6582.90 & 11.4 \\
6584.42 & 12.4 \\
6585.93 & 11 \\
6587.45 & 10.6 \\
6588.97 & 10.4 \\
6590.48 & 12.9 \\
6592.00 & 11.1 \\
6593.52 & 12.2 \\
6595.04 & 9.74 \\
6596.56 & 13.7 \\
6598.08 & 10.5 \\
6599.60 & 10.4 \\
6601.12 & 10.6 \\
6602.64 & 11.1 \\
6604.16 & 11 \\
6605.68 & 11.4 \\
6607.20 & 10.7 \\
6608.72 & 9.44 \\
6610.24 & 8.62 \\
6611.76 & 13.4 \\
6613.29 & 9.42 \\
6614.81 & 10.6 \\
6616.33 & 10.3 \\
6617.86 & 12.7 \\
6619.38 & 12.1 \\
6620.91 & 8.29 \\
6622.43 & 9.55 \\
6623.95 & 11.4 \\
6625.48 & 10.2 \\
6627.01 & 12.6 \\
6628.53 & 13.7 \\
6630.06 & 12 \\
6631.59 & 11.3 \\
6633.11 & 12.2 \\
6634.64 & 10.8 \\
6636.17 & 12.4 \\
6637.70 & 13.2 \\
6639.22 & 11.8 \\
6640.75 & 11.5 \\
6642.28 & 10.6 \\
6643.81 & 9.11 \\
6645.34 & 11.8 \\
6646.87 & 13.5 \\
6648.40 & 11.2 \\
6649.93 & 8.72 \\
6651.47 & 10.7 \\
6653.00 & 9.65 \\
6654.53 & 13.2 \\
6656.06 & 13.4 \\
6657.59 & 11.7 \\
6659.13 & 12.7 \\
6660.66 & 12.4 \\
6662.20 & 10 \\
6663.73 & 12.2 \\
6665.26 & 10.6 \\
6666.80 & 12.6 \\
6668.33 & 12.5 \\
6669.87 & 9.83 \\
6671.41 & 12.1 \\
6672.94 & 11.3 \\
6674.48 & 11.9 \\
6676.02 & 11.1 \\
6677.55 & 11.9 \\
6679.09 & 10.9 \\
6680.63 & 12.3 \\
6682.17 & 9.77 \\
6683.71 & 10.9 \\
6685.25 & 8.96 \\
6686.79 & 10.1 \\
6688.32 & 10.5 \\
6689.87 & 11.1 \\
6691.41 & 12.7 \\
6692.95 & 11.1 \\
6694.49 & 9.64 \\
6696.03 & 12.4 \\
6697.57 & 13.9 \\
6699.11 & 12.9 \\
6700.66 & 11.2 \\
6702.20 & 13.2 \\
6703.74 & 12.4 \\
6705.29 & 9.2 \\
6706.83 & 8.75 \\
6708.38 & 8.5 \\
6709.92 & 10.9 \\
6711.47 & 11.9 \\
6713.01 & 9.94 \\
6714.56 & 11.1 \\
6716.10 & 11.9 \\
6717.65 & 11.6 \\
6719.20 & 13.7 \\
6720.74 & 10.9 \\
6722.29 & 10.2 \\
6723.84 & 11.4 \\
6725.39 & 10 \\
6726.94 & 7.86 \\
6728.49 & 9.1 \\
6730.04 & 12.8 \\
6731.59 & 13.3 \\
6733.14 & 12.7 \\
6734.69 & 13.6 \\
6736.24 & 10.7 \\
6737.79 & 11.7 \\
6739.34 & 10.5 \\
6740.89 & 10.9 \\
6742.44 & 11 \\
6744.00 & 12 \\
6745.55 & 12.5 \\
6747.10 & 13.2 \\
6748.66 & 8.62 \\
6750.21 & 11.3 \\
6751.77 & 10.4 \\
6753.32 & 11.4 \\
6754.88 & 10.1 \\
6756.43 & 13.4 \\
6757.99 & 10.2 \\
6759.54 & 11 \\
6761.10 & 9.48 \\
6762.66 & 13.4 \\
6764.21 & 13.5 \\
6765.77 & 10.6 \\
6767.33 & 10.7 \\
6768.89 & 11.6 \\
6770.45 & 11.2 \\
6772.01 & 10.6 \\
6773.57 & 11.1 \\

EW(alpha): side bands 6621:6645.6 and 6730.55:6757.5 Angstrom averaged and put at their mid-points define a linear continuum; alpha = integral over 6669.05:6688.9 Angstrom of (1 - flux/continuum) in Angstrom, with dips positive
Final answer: 1.0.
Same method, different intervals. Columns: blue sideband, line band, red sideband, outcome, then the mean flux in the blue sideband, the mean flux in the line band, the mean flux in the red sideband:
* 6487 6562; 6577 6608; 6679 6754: -0.3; 11.3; 11.4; 11.2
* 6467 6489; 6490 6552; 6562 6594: 1.8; 11.2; 10.9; 11.3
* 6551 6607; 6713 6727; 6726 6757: 0.4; 11.8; 11.1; 11.3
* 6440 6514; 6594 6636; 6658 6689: 0.3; 10.9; 11.1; 11.2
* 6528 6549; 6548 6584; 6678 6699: -3.3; 11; 12.1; 11.2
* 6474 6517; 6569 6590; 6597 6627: 0.3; 11.6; 10.8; 10.7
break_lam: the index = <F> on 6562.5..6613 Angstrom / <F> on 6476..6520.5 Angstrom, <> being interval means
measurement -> 0.97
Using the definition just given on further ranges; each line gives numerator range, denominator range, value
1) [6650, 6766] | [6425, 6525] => 1.06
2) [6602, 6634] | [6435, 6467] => 1.08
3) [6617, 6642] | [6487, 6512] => 1.03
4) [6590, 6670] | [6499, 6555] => 1.03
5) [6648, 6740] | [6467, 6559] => 1.01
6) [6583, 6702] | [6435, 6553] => 1.04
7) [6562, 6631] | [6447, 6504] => 1.04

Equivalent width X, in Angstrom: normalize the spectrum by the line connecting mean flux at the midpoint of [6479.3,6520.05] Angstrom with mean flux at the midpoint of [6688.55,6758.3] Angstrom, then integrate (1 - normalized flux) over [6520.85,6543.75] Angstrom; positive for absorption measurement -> 1.6 Angstrom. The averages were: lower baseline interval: 11.5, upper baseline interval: 11.3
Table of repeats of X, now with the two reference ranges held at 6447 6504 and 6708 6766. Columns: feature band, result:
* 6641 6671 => -0.8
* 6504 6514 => -1.2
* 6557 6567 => -2.9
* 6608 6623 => 0.8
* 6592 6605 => -0.2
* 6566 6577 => 0.5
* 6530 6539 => -0.2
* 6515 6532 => 0.7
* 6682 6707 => 0.0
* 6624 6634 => -0.8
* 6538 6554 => -0.8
